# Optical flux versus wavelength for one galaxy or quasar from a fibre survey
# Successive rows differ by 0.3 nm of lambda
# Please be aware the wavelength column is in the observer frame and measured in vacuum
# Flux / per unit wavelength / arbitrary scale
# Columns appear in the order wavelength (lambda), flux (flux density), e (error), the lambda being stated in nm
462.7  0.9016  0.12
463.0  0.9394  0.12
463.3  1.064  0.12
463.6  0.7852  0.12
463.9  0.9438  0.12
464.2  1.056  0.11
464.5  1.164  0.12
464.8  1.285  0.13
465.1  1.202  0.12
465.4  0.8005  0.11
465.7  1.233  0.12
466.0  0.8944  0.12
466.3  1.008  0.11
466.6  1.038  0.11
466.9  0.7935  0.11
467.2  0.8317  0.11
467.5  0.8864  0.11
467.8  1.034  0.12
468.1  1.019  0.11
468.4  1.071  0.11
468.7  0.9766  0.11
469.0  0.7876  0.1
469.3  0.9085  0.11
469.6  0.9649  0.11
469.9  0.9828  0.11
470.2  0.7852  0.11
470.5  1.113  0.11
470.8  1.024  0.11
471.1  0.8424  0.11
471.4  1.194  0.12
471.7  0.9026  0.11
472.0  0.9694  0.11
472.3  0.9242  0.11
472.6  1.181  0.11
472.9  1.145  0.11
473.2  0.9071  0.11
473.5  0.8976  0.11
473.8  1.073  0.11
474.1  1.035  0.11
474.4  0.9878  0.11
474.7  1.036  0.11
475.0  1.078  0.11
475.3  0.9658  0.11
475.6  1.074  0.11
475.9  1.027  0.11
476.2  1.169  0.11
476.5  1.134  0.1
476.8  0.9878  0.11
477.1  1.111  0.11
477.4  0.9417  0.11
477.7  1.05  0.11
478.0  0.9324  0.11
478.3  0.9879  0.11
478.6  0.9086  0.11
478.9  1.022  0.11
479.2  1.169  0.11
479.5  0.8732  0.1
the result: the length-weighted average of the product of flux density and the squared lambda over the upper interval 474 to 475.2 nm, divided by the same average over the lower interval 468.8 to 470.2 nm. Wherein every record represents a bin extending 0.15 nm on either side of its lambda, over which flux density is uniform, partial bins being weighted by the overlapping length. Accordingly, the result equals 1.17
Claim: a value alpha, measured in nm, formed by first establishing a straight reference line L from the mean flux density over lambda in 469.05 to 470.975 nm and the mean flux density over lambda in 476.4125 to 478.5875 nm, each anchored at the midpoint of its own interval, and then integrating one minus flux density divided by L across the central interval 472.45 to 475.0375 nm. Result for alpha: -0.14 nm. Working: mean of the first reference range 0.952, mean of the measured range 1.04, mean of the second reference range 1.01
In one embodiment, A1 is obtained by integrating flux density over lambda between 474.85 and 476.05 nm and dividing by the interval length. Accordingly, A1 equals 1.04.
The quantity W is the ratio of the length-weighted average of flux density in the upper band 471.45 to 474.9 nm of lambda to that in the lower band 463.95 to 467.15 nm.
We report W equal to 1.0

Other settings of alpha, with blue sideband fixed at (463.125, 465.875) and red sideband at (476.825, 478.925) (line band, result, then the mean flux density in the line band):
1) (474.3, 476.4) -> -0.10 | 1.05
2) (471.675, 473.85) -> 0.03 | 1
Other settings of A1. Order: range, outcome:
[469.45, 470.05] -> 0.974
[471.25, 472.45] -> 0.998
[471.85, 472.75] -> 1.02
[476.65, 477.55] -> 1.01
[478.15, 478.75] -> 0.948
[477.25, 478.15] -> 0.975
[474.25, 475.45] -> 1.02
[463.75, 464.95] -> 1.11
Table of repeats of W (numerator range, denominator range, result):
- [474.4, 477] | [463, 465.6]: 1.02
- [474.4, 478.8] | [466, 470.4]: 1.10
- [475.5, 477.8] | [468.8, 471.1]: 1.14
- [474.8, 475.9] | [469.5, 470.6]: 1.09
